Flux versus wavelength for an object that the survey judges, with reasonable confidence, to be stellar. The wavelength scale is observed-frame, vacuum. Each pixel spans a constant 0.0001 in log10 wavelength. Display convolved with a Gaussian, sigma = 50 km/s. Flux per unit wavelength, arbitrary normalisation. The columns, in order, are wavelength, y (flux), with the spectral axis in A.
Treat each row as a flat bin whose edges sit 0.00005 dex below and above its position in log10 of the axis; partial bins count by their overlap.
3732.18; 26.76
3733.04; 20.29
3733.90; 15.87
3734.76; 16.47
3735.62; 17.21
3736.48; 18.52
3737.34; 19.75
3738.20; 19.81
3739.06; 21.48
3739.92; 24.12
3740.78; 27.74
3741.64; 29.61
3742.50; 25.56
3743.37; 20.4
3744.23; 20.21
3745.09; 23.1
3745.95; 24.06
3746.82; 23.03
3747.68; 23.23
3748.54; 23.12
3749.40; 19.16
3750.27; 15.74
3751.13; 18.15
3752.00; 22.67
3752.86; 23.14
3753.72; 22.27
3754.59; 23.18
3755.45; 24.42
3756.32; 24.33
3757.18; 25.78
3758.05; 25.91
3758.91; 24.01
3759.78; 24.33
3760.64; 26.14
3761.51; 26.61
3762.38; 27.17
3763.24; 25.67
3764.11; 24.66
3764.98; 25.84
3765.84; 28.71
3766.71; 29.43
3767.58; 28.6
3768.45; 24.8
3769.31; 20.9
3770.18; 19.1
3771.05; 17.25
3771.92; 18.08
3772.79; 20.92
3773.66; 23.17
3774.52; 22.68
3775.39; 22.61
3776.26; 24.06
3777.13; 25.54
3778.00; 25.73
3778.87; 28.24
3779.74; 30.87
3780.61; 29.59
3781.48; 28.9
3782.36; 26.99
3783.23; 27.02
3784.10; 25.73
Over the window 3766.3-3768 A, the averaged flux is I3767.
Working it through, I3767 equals 29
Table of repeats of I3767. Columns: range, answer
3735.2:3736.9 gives 17.9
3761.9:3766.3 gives 26.4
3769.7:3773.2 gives 18.8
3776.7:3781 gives 28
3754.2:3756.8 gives 24.1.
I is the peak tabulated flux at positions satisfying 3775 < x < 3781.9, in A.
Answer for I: 30.87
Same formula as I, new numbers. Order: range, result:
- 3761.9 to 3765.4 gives 27.17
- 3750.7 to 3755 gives 23.18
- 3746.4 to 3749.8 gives 23.23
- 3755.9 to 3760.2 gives 25.91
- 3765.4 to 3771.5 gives 29.43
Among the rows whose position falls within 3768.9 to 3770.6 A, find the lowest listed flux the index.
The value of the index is 19.1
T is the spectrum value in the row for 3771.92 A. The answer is 18.08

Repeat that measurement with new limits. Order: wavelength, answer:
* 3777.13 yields 25.54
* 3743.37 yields 20.4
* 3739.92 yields 24.12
